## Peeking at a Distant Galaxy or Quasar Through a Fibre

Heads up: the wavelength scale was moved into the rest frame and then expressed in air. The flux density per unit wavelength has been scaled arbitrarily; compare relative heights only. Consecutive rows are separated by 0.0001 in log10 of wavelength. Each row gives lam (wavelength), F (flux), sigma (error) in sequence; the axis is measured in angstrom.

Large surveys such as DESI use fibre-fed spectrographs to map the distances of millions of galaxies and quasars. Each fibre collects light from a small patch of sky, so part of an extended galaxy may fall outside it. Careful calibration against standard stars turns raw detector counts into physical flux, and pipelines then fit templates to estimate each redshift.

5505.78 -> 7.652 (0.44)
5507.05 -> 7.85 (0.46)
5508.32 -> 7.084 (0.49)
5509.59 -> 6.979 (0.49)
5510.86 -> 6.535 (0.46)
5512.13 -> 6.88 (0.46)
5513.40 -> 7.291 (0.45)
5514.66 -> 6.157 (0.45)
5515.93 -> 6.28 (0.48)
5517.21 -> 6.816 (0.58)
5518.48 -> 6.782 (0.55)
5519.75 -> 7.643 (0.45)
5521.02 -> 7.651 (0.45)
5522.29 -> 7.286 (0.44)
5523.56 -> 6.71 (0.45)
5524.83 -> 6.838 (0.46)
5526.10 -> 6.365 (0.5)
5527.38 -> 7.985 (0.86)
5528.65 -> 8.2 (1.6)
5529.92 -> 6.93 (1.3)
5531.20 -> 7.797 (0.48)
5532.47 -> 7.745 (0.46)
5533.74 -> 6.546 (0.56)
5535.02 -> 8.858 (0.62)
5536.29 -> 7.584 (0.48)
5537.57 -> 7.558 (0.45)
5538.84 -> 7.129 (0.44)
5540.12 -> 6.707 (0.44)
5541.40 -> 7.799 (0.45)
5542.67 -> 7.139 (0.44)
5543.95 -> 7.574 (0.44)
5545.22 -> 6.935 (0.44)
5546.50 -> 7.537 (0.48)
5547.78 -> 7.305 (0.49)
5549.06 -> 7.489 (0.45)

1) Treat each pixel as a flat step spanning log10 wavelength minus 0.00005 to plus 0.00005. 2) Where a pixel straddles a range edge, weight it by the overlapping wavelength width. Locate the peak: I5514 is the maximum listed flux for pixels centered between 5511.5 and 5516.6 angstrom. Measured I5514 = 7.291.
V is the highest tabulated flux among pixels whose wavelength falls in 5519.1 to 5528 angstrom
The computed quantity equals 7.985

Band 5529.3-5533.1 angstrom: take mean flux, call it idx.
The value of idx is 7.49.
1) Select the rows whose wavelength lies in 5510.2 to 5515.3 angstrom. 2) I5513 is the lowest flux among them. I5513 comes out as 6.157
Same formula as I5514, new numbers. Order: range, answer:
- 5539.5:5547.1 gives 7.799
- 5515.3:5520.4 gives 7.643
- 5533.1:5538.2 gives 8.858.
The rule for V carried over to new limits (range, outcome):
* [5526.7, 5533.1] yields 8.2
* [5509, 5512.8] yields 6.979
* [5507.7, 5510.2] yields 7.084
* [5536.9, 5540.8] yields 7.558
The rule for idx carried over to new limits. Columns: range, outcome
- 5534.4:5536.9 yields 8.24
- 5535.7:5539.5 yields 7.41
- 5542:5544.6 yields 7.39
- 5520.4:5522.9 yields 7.47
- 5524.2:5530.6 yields 7.26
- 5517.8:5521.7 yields 7.36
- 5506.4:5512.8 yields 7.06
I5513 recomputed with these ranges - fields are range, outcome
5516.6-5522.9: 6.782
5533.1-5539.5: 6.546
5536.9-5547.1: 6.707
